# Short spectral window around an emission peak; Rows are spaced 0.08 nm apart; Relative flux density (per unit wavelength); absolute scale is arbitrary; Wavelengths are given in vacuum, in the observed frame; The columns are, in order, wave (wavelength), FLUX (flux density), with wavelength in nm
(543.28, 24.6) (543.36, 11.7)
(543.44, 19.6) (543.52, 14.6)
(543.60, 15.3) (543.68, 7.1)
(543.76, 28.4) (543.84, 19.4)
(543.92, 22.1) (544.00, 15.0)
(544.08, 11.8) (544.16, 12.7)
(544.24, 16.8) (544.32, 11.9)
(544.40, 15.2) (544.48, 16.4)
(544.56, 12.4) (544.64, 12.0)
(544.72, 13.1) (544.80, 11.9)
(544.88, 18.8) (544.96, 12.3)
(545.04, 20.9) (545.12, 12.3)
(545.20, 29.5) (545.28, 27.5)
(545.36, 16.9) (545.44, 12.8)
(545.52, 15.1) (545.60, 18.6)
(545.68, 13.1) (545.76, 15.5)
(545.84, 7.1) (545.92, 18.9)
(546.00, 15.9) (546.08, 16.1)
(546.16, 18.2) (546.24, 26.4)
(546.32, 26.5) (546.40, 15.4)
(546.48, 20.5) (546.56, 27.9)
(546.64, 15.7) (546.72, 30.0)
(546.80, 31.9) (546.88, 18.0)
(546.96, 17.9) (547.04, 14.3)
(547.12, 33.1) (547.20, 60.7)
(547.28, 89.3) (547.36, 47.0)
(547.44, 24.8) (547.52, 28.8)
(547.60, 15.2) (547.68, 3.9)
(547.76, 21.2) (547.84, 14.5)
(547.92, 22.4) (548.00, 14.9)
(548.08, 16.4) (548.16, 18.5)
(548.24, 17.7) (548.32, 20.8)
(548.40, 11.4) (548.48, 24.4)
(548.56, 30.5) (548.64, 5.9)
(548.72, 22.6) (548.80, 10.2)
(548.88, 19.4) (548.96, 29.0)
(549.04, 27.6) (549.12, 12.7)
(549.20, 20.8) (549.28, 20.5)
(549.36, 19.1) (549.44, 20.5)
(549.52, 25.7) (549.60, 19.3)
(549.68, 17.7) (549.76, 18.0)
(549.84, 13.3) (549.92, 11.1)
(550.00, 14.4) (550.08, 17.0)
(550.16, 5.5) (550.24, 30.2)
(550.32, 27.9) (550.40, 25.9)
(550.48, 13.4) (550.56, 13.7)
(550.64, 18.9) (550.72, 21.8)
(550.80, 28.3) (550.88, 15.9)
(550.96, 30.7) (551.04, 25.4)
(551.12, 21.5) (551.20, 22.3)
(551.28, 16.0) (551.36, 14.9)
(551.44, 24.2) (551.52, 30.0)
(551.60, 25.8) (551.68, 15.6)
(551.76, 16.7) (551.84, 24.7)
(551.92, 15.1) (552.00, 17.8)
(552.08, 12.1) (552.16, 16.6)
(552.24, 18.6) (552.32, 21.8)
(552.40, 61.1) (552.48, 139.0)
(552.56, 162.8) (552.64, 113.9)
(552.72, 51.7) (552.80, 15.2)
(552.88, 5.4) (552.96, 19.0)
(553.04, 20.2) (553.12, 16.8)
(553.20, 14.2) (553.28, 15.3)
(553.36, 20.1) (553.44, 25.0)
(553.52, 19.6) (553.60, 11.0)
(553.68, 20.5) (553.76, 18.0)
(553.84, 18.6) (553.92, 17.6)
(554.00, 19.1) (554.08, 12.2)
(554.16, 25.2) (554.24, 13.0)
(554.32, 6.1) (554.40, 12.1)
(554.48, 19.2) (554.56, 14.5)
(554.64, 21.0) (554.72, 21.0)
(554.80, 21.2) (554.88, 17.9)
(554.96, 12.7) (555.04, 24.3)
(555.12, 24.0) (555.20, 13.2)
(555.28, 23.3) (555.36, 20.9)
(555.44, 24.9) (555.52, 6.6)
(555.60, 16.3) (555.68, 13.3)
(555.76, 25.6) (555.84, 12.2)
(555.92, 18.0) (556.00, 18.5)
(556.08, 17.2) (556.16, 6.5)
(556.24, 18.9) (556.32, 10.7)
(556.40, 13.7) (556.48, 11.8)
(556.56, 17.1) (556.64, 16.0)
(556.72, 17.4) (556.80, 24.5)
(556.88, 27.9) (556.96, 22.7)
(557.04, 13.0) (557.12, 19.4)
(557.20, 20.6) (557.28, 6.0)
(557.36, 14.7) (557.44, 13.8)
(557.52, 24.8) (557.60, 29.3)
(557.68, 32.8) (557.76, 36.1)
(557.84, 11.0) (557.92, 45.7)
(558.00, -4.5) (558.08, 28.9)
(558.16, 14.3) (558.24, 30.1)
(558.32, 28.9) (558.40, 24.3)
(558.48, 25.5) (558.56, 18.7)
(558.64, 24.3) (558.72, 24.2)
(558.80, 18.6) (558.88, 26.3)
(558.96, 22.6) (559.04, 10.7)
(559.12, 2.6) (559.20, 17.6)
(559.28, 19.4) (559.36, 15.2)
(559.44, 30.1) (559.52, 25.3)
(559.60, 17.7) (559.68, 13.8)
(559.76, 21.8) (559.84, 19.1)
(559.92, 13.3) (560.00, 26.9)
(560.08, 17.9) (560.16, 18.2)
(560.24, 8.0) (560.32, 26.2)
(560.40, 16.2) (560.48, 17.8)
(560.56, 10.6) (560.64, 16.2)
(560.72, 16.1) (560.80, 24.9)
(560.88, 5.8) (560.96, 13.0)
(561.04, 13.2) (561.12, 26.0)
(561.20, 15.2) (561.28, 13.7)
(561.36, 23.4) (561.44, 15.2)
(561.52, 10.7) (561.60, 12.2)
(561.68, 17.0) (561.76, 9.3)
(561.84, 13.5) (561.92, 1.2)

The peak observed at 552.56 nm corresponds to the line [O III] 5007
